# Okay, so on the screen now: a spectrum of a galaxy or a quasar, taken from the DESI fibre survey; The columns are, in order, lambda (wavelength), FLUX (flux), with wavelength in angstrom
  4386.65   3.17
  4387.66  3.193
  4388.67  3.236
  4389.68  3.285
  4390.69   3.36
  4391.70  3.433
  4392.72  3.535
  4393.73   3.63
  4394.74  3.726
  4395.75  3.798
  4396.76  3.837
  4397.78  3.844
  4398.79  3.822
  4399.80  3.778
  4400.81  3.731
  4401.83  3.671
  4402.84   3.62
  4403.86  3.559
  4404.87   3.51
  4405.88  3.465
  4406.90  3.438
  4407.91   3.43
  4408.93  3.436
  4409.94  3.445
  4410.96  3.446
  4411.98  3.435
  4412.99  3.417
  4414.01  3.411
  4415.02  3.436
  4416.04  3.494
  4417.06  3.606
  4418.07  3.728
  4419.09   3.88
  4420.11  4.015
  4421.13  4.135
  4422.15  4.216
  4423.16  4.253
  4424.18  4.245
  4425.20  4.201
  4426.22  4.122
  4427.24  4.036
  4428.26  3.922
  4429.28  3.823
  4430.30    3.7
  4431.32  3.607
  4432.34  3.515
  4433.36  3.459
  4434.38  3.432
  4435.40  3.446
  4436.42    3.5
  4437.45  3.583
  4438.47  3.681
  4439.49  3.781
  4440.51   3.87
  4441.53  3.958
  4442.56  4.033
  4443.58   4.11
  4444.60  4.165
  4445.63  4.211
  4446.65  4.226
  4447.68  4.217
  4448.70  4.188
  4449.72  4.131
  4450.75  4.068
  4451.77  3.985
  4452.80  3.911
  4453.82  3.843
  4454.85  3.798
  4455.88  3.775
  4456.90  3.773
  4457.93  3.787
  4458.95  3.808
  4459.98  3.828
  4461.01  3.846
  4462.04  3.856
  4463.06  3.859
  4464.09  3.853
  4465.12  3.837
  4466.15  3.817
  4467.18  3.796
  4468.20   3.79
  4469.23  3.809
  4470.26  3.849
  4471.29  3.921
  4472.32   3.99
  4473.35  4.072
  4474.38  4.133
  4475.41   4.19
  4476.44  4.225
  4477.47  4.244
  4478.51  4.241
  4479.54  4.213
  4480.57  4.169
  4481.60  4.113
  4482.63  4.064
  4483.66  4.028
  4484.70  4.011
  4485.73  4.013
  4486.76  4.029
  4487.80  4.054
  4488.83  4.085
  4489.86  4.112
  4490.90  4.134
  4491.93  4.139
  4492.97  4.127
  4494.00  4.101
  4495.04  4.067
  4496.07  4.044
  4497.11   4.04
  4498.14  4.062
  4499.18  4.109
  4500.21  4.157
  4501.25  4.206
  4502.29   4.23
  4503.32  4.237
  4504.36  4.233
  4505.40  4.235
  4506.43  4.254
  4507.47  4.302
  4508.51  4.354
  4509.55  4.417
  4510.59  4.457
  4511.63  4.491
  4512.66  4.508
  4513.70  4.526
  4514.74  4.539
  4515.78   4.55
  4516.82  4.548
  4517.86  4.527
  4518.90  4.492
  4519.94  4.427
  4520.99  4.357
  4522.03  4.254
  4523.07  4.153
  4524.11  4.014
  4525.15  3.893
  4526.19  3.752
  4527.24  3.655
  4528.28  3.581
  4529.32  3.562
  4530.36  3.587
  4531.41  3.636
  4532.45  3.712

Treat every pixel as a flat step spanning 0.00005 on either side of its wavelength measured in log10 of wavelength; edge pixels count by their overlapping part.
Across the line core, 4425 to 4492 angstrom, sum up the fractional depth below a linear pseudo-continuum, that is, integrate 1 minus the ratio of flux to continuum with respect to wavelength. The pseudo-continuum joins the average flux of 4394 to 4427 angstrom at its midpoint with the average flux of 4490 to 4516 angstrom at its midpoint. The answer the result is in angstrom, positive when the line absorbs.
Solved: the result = 1.1 angstrom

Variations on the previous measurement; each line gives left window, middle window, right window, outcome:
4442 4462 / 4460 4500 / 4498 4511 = 0.96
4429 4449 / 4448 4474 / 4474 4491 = 0.52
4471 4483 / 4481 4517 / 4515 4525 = 0.30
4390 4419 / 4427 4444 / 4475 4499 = 0.22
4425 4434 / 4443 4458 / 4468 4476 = -0.51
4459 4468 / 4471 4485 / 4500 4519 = -0.40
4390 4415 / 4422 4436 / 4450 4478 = -0.48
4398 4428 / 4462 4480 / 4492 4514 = 0.33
